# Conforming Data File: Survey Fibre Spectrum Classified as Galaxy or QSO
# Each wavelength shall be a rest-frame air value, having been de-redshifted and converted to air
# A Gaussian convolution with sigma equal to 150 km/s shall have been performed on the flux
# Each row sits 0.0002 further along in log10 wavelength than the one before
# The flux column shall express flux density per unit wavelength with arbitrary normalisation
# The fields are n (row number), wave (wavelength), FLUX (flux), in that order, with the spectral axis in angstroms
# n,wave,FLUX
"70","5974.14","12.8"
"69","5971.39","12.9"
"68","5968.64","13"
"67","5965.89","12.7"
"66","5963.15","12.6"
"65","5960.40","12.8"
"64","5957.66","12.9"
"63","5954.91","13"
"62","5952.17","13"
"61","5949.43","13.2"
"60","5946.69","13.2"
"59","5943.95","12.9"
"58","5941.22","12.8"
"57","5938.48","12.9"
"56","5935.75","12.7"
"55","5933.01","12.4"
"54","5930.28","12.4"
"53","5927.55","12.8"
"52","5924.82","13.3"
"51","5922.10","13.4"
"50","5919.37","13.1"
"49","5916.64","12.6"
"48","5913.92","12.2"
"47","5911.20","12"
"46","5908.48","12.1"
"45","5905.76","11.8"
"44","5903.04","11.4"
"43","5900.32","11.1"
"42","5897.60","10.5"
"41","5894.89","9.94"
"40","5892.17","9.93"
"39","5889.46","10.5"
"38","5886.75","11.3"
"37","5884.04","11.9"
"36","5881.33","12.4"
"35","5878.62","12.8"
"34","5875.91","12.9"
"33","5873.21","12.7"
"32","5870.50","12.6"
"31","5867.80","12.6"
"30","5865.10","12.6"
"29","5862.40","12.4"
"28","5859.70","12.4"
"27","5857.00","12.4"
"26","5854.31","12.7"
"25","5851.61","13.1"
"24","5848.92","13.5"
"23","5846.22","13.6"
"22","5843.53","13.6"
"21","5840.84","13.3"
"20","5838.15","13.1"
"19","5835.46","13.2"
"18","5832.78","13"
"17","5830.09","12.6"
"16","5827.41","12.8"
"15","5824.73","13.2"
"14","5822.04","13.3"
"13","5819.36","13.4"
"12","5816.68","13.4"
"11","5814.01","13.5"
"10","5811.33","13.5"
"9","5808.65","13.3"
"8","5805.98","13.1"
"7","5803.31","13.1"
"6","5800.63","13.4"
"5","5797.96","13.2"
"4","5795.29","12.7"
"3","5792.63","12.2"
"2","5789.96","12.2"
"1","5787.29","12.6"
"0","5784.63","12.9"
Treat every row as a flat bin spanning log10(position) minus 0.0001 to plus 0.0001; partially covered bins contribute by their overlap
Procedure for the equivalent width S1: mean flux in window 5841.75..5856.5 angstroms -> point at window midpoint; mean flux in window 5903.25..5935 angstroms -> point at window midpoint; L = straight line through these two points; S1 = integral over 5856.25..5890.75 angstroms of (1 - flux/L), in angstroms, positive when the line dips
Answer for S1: 1.9 angstroms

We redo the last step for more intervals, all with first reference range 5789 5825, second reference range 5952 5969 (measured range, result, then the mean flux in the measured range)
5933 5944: 0.1 angstroms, 12.8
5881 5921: 4.4 angstroms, 11.5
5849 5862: 0.3 angstroms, 12.7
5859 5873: 0.5 angstroms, 12.5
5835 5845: -0.2 angstroms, 13.3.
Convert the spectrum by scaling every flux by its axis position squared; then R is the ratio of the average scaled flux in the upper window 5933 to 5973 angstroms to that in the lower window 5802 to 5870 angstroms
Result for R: 1.03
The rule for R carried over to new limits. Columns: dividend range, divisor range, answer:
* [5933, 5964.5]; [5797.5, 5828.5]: 1.02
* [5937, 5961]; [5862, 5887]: 1.07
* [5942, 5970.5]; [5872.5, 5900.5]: 1.16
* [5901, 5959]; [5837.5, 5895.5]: 1.04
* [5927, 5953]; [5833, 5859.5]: 1.01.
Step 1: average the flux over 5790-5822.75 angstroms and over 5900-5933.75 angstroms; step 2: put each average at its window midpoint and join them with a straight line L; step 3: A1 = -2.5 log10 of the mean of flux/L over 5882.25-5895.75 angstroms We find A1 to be 0.17 mag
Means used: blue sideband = 13.1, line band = 10.8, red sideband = 12.4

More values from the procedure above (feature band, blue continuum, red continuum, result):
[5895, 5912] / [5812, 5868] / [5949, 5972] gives 0.144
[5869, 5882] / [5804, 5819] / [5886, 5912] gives -0.092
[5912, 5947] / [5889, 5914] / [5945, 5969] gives -0.068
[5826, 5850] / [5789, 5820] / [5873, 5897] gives -0.064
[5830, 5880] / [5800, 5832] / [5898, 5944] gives 0.001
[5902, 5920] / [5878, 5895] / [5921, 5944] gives -0.003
